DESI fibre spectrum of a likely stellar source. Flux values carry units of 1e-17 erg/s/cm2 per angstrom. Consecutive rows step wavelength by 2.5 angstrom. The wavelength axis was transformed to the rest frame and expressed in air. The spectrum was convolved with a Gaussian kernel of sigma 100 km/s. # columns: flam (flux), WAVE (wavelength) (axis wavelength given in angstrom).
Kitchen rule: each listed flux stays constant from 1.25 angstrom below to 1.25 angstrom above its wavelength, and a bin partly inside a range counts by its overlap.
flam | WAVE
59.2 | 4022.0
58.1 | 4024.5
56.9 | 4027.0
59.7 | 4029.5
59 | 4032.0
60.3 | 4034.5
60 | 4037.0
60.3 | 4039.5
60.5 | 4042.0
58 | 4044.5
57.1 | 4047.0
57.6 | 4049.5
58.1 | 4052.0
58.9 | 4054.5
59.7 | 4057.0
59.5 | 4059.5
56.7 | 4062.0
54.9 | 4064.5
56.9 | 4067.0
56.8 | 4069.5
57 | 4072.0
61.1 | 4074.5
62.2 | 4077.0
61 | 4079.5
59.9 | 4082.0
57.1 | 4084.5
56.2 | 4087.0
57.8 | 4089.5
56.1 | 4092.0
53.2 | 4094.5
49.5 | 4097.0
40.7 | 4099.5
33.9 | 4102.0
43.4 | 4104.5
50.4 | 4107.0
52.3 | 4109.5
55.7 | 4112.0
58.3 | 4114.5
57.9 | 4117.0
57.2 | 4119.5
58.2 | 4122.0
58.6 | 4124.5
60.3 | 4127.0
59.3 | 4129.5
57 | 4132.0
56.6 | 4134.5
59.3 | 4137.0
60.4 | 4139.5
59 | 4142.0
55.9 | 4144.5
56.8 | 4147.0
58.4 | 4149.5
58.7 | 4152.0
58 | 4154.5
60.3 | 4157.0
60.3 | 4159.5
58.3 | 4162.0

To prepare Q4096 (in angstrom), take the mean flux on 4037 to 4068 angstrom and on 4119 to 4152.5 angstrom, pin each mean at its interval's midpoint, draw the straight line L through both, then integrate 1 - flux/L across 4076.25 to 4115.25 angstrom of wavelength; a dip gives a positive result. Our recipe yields 3.7 angstrom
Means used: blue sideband 58.3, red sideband 58.3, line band 52.8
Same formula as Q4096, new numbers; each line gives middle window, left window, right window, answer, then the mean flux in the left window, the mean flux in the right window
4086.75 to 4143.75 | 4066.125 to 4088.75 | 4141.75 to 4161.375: 4.0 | 58.7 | 58.4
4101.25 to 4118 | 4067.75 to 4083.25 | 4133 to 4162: 2.4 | 59.6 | 58.5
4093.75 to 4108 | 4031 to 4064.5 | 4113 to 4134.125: 3.3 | 58.8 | 58.2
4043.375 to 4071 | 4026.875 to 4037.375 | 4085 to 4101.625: -0.7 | 59.4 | 51.5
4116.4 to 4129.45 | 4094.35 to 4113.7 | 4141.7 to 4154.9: -1.7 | 47.3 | 57.7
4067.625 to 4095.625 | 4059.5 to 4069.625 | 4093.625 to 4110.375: -3.4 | 56.7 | 45.9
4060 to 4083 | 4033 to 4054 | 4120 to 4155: 0.1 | 59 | 58.3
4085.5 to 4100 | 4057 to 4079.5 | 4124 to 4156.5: 1.4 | 58.4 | 58.4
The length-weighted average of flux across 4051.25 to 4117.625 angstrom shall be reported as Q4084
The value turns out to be 55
